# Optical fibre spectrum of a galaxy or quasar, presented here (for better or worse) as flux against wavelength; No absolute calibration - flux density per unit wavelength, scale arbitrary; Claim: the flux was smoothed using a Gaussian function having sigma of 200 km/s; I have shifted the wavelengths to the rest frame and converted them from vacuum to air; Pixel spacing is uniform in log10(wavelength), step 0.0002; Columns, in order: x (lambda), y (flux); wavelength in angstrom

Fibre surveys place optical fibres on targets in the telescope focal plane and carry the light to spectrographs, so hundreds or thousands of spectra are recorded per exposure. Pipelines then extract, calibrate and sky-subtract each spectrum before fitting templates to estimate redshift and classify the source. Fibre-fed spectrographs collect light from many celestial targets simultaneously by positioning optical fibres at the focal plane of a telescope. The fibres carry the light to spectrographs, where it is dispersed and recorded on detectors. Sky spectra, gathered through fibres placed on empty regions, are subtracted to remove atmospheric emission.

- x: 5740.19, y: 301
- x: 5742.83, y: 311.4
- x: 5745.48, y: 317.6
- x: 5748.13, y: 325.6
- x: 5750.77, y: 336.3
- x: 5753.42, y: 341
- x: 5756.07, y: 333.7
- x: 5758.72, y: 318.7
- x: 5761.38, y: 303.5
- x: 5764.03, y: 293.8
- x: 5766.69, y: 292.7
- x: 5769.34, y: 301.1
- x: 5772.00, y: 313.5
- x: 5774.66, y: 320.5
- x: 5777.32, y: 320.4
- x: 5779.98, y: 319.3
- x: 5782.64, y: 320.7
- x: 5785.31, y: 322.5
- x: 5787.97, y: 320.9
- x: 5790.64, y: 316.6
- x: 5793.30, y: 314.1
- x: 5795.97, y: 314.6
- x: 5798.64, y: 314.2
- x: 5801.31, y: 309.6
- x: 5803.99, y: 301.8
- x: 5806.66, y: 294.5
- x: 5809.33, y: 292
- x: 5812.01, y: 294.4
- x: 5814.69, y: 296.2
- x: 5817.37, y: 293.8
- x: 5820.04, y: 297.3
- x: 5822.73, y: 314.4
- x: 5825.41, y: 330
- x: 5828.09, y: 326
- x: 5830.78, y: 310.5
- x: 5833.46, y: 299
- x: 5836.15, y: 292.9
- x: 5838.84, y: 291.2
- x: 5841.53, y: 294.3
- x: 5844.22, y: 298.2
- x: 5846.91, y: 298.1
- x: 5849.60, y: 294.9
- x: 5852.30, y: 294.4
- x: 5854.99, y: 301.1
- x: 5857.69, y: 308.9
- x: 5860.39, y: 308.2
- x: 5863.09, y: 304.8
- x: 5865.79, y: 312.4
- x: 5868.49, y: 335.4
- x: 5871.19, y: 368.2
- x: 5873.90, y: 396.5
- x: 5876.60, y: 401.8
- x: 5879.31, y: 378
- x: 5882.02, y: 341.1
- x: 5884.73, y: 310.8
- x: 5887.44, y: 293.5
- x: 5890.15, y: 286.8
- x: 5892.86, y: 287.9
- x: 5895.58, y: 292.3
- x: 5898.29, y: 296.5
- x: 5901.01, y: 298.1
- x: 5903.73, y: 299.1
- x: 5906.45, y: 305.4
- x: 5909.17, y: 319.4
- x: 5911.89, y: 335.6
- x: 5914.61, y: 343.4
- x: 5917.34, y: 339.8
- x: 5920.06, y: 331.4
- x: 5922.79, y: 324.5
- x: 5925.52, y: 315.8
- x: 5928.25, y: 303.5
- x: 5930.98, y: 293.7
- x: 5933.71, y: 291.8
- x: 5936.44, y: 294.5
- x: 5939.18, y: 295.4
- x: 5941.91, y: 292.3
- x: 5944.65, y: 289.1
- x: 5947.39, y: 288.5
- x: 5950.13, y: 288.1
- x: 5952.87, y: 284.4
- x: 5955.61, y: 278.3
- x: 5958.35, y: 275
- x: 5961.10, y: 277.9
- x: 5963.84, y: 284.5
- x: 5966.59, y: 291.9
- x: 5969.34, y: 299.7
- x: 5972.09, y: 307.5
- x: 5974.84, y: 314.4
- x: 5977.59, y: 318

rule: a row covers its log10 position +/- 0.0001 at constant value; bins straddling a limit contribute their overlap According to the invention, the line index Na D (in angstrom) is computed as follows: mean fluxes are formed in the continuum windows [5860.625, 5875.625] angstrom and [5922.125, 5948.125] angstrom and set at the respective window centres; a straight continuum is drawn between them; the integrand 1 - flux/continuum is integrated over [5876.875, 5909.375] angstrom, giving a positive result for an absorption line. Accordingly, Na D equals 1.4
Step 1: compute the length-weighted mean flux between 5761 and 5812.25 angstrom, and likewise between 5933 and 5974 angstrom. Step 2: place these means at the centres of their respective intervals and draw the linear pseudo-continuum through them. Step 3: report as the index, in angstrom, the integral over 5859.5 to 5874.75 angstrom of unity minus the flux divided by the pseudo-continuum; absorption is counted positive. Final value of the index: -1.9 angstrom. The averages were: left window 309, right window 290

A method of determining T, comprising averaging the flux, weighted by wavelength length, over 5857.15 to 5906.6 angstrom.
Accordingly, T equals 323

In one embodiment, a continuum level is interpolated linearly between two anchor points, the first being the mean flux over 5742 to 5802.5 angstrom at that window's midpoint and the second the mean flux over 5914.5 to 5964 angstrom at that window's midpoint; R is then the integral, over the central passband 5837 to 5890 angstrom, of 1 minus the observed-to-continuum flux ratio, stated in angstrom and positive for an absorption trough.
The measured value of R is -2.6 angstrom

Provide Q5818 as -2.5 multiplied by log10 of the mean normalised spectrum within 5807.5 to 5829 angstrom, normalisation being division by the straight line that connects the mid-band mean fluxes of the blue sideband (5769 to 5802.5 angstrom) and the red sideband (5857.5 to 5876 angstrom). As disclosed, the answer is 0.07 mag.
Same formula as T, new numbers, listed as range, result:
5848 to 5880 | 333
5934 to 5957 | 289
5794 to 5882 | 315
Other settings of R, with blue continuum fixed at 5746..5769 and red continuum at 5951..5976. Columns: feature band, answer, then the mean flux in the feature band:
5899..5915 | -0.90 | 314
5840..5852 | 0.38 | 296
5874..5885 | -2.40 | 367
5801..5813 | 0.51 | 298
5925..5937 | -0.19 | 299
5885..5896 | 0.29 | 292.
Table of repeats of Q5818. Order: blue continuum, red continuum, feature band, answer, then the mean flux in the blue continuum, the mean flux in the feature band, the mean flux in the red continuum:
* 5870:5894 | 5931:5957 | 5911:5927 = -0.07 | 341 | 331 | 289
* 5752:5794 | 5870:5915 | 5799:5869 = 0.06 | 316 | 303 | 326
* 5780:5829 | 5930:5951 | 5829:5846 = 0.03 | 310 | 298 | 292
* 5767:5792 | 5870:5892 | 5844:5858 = 0.13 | 316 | 299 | 346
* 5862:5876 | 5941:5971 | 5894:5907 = 0.10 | 347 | 298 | 286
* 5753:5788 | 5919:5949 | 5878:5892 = -0.05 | 315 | 321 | 301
